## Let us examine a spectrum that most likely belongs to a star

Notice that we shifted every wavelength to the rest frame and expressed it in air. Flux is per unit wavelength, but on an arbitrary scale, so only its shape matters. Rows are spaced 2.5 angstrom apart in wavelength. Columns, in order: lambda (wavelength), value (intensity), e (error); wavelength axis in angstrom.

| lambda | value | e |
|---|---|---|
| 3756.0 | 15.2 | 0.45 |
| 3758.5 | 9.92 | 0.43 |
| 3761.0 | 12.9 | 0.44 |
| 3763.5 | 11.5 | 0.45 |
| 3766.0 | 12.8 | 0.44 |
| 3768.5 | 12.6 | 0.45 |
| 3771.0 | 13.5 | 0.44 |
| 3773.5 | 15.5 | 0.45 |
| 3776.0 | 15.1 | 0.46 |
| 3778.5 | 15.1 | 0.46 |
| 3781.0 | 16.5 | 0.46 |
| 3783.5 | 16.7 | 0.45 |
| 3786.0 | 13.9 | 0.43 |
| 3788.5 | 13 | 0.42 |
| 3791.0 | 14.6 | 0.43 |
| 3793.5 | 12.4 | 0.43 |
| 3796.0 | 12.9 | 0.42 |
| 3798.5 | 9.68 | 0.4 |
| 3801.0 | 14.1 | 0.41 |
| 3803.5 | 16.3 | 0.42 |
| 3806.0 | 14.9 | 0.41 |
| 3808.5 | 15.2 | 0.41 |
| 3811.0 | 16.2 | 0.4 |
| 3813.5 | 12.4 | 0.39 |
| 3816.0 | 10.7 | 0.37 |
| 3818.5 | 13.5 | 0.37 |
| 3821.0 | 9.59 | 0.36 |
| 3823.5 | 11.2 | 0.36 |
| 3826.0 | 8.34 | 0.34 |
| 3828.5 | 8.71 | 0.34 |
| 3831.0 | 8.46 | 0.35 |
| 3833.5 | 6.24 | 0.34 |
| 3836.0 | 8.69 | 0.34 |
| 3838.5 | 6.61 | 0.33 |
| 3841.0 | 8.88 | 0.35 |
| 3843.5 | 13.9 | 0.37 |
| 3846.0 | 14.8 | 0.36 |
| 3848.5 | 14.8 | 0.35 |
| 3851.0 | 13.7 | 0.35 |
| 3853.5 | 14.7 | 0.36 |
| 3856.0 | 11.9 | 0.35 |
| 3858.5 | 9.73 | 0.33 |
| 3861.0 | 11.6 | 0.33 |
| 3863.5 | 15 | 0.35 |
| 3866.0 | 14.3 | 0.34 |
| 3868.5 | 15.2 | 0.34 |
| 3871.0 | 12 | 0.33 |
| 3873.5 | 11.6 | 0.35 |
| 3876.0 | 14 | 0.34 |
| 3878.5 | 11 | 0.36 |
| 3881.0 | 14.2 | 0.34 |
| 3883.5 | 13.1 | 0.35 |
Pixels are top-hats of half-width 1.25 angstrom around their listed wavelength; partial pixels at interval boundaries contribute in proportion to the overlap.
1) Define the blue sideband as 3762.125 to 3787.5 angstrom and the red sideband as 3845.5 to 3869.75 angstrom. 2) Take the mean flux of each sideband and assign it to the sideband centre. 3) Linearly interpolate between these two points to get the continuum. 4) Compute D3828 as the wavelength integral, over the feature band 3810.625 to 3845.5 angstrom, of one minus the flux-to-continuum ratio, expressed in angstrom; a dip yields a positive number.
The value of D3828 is 9.1 angstrom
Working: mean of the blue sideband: 14.3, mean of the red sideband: 13.5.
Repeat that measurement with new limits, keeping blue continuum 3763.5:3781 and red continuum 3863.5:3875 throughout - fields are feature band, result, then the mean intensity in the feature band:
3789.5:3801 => 1.1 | 12.6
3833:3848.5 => 3.7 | 10.4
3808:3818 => 0.2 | 13.5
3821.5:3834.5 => 4.8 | 8.69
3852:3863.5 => 1.0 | 12.3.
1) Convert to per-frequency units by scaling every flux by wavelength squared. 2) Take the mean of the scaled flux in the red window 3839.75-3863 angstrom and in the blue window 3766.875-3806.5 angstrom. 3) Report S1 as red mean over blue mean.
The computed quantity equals 0.93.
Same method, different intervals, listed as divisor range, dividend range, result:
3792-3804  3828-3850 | 0.81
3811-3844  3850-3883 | 1.34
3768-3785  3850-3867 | 0.90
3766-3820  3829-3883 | 0.88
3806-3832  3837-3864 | 1.07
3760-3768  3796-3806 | 1.11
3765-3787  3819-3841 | 0.61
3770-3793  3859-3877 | 0.93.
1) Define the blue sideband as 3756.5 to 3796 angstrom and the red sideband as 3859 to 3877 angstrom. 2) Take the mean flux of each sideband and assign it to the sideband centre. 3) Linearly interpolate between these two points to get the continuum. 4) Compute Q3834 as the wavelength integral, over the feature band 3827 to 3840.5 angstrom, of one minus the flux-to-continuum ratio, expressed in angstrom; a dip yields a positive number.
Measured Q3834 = 5.6 angstrom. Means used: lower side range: 13.7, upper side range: 13.2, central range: 7.82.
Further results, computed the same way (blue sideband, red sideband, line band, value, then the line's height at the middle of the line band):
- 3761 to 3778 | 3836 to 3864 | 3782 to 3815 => -2.6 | 13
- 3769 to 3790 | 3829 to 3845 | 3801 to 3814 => -3.4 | 11.9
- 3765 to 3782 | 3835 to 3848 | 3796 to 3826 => -0.9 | 12.5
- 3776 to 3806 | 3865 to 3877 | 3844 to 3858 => -0.2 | 13.6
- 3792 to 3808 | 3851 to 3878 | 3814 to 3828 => 2.8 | 13.3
